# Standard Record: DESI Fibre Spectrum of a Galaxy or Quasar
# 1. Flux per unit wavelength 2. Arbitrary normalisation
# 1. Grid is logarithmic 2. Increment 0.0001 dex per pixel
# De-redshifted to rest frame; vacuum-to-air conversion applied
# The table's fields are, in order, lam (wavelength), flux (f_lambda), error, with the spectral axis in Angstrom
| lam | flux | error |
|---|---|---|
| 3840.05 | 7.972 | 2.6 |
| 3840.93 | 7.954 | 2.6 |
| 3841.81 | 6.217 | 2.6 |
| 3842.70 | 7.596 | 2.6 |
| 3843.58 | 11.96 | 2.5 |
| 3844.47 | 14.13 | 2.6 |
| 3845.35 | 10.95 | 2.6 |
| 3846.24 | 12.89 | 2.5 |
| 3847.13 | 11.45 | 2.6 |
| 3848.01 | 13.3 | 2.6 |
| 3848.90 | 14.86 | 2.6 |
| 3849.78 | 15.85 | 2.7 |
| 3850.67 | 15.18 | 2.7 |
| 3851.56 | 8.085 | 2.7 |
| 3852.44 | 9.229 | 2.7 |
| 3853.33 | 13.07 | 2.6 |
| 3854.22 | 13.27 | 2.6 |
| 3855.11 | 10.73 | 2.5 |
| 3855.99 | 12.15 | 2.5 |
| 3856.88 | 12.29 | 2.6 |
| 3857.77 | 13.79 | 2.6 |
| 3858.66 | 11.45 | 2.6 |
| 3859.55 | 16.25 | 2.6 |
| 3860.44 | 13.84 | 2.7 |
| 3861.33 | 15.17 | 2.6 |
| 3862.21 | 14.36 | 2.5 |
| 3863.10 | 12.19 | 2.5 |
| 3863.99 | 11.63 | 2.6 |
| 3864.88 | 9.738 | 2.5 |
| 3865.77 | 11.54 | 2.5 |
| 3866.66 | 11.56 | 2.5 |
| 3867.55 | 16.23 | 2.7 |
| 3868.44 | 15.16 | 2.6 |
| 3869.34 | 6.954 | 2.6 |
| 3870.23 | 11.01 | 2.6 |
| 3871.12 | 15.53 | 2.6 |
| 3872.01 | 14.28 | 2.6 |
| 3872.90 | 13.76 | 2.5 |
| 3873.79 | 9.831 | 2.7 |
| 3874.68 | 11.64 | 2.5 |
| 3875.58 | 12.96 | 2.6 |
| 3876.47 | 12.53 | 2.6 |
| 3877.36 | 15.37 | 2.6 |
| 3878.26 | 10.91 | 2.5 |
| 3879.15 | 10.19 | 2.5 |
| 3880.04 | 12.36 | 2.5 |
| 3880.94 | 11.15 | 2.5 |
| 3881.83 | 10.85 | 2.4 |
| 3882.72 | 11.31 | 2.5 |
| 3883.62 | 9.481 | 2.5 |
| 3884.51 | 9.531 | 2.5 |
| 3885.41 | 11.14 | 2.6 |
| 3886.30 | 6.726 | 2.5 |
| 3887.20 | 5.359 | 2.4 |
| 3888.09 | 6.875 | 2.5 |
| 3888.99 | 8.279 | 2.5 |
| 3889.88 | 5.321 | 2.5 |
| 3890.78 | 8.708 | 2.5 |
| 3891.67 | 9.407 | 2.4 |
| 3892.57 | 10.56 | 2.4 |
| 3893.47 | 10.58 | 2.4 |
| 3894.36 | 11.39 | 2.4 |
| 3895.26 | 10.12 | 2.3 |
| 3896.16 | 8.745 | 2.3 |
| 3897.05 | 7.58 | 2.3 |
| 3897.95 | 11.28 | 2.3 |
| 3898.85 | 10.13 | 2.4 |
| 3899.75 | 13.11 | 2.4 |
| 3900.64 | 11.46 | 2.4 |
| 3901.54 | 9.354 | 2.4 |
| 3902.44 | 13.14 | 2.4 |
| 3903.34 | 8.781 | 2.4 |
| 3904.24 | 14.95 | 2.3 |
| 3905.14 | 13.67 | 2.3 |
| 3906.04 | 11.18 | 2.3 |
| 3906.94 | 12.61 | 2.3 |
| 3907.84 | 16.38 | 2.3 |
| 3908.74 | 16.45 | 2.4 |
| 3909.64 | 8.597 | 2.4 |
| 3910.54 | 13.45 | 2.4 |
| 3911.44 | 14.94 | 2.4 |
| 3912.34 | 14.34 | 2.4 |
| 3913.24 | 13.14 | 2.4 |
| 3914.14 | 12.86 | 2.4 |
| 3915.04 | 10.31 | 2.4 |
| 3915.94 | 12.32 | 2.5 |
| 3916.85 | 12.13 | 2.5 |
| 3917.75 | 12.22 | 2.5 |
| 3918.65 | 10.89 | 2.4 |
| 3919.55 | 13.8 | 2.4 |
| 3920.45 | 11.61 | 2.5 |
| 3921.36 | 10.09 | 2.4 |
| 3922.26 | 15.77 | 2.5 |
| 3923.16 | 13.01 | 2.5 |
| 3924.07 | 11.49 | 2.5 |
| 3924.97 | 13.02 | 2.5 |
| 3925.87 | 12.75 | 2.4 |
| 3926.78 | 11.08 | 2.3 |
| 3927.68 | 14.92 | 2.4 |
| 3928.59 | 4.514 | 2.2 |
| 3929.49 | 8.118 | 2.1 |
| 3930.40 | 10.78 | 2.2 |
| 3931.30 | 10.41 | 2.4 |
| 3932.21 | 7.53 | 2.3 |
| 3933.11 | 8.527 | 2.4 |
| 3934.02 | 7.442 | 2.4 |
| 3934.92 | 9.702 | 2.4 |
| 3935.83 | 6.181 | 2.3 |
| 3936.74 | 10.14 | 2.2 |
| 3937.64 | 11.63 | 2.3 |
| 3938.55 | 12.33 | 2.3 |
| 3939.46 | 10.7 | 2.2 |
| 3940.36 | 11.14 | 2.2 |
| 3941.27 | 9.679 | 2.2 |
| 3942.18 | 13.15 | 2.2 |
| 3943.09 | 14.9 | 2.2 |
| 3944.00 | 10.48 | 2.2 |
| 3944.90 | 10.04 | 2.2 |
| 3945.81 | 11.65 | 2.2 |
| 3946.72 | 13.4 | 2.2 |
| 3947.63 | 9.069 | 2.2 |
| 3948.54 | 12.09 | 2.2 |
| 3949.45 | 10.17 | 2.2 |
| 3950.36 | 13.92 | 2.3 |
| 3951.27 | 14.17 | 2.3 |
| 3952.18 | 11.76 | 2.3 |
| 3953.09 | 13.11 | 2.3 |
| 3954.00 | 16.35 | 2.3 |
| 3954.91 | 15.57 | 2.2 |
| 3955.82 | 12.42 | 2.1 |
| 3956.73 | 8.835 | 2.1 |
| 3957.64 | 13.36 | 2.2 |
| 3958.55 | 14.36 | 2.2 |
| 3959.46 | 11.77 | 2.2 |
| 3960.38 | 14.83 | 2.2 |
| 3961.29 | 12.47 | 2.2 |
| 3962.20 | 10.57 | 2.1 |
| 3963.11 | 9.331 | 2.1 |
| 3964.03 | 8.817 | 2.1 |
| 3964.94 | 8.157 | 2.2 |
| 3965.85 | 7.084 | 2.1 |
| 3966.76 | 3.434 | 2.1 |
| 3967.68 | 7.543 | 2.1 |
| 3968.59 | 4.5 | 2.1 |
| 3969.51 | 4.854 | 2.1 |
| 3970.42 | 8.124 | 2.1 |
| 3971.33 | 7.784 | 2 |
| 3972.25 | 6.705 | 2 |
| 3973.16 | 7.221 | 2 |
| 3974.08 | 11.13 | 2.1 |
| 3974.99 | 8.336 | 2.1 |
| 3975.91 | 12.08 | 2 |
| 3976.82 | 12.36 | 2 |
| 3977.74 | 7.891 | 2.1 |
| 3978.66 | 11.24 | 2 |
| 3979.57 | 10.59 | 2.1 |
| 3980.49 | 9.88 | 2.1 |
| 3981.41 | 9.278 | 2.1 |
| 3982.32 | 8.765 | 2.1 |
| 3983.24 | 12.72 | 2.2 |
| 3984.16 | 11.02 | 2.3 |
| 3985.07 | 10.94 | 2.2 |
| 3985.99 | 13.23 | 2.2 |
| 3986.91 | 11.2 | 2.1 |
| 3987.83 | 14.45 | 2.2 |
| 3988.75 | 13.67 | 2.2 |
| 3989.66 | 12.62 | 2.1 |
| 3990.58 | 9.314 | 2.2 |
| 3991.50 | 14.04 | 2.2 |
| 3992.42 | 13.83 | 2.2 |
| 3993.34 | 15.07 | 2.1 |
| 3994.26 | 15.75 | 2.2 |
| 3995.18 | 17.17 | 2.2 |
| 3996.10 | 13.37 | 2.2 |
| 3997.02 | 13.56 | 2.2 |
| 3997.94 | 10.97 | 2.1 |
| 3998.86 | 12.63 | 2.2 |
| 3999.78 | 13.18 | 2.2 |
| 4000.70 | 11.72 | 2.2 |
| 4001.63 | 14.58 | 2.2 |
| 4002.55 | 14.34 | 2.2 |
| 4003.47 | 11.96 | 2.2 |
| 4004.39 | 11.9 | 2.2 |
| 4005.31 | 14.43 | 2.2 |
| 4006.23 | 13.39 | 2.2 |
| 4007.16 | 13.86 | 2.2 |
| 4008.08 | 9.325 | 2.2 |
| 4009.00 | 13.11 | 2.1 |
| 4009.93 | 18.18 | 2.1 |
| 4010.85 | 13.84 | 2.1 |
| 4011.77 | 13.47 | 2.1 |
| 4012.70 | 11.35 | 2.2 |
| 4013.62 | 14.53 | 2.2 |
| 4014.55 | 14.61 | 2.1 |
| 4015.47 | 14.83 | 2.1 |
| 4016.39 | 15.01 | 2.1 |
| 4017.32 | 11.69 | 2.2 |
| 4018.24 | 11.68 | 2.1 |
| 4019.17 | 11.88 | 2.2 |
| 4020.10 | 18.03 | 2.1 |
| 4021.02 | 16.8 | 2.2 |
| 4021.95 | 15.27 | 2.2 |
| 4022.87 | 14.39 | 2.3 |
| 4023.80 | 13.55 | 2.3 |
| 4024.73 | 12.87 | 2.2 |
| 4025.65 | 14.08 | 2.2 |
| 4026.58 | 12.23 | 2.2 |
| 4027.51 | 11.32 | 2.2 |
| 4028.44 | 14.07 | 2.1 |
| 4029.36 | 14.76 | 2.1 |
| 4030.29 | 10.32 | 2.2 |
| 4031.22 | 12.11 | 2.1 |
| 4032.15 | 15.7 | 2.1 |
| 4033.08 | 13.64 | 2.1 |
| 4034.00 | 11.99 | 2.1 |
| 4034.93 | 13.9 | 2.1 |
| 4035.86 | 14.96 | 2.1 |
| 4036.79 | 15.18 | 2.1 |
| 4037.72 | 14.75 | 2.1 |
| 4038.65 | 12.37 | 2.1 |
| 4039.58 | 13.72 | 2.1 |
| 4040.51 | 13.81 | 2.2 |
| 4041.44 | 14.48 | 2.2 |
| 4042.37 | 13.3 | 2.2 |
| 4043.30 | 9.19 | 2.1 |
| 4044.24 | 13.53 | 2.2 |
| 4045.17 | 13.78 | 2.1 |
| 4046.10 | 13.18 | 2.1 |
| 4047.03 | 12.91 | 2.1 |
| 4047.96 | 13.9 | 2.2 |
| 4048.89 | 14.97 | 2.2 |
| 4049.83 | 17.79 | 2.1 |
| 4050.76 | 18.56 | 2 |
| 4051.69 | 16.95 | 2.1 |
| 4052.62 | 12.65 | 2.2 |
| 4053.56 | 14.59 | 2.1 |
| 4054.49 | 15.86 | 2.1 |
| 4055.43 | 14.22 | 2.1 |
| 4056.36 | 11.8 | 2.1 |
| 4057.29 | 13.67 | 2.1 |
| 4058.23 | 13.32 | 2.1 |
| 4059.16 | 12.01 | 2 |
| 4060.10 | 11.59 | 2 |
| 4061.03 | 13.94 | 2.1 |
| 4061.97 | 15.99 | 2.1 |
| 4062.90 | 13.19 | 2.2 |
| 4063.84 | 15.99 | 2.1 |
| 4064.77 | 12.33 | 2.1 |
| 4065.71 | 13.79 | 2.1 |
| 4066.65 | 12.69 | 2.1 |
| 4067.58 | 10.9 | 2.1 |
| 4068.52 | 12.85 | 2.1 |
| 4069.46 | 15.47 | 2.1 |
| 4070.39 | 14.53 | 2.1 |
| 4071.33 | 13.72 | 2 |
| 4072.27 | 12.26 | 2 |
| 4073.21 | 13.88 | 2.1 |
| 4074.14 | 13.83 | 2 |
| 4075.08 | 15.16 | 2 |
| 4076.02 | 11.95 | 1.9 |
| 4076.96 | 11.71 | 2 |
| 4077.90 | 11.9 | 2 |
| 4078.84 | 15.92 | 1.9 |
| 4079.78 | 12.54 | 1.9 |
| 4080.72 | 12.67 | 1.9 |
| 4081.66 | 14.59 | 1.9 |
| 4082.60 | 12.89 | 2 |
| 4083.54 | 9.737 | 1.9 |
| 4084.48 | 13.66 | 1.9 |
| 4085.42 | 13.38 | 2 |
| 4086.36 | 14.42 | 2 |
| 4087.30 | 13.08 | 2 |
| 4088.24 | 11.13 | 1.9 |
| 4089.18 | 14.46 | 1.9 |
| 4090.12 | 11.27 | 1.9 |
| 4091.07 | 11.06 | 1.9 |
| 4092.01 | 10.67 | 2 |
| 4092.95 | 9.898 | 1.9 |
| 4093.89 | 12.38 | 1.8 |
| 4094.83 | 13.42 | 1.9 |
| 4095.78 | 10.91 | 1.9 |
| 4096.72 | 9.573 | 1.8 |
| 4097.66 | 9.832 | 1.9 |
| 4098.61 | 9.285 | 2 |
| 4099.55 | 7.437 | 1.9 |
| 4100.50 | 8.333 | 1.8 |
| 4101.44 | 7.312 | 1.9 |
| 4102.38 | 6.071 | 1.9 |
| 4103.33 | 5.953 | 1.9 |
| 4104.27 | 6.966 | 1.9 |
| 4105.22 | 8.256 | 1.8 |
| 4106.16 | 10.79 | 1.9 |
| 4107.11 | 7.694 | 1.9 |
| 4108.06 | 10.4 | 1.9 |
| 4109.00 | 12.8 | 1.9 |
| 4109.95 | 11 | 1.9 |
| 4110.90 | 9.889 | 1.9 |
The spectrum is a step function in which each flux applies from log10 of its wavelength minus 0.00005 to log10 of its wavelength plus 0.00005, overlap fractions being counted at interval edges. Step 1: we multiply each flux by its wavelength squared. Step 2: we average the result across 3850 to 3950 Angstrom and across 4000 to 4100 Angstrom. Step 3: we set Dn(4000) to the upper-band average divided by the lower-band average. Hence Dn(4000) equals 1.25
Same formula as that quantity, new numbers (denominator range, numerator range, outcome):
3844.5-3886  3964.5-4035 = 1.05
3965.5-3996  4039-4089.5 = 1.35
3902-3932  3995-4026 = 1.18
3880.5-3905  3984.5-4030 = 1.45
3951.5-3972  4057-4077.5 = 1.38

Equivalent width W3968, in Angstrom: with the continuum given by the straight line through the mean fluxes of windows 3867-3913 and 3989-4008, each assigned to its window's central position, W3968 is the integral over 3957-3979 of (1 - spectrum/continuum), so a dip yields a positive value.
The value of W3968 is 5.9 Angstrom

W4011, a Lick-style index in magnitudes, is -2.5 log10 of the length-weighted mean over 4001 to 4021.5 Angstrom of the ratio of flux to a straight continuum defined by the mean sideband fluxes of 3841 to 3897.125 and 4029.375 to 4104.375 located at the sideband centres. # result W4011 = -0.11 mag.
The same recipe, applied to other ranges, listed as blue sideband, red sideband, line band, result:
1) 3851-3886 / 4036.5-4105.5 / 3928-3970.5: 0.18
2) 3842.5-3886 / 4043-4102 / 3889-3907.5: 0.17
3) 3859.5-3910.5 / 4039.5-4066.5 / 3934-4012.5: 0.11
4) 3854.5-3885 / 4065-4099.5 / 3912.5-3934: 0.09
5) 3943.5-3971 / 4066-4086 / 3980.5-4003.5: -0.12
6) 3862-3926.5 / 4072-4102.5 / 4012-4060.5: -0.18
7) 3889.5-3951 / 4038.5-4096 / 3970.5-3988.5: 0.17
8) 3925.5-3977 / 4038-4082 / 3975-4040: -0.08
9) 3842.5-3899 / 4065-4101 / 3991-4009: -0.12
